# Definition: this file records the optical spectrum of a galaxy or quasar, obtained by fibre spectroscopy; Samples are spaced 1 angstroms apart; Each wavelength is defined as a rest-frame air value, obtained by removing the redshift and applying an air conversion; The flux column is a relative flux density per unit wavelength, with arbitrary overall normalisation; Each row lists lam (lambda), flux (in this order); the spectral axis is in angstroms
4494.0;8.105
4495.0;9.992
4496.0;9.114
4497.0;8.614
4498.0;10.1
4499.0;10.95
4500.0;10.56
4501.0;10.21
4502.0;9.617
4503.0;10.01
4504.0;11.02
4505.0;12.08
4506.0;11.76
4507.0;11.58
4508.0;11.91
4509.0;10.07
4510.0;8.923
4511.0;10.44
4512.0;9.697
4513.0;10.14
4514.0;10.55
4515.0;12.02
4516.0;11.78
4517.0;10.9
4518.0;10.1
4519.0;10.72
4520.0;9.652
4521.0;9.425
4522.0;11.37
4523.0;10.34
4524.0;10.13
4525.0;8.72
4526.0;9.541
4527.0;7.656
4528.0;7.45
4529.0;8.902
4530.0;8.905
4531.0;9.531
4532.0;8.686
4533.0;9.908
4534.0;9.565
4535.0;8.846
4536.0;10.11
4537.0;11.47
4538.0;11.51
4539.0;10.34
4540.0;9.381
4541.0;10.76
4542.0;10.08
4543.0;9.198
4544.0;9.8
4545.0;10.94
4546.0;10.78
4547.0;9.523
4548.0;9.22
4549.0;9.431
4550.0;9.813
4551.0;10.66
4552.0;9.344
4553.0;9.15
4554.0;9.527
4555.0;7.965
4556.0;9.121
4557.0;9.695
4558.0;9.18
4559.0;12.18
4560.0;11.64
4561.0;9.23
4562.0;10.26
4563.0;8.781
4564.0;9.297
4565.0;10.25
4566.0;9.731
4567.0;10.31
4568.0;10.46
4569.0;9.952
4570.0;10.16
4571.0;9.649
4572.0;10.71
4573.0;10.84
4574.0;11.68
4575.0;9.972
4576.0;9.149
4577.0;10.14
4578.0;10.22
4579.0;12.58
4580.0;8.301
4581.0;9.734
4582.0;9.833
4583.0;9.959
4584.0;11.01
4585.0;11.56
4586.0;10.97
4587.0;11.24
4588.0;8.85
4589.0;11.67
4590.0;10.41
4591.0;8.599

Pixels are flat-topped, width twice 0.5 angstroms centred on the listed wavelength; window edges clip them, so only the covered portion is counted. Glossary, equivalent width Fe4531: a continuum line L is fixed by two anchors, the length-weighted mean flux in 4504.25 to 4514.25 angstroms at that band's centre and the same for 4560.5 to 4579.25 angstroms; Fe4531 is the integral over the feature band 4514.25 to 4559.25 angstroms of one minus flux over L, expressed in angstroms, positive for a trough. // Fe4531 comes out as 2.67 angstroms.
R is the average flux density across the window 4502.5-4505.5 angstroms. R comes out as 11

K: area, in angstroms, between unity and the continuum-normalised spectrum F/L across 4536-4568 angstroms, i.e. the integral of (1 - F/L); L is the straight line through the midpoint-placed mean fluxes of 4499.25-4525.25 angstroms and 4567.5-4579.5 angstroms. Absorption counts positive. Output 1.6 angstroms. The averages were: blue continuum 10.5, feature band 9.96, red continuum 10.5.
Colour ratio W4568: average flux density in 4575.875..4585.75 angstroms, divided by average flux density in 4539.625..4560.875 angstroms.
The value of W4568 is 1.0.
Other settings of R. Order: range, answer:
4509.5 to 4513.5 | 9.8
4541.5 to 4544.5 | 9.69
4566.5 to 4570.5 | 10.2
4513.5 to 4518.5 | 11.1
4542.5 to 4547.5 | 10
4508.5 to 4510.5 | 9.5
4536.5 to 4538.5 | 11.5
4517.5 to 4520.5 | 10.2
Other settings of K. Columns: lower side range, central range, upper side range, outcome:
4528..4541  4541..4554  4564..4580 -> 0.1 angstroms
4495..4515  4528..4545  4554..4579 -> 0.8 angstroms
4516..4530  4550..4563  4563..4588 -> 0.3 angstroms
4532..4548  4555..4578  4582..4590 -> 0.8 angstroms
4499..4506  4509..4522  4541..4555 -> 0.0 angstroms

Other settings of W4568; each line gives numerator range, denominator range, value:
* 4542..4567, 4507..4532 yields 0.98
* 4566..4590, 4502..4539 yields 1.02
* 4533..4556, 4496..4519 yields 0.93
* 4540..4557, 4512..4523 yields 0.91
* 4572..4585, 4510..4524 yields 0.99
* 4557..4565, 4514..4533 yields 1.03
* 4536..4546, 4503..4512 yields 0.96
